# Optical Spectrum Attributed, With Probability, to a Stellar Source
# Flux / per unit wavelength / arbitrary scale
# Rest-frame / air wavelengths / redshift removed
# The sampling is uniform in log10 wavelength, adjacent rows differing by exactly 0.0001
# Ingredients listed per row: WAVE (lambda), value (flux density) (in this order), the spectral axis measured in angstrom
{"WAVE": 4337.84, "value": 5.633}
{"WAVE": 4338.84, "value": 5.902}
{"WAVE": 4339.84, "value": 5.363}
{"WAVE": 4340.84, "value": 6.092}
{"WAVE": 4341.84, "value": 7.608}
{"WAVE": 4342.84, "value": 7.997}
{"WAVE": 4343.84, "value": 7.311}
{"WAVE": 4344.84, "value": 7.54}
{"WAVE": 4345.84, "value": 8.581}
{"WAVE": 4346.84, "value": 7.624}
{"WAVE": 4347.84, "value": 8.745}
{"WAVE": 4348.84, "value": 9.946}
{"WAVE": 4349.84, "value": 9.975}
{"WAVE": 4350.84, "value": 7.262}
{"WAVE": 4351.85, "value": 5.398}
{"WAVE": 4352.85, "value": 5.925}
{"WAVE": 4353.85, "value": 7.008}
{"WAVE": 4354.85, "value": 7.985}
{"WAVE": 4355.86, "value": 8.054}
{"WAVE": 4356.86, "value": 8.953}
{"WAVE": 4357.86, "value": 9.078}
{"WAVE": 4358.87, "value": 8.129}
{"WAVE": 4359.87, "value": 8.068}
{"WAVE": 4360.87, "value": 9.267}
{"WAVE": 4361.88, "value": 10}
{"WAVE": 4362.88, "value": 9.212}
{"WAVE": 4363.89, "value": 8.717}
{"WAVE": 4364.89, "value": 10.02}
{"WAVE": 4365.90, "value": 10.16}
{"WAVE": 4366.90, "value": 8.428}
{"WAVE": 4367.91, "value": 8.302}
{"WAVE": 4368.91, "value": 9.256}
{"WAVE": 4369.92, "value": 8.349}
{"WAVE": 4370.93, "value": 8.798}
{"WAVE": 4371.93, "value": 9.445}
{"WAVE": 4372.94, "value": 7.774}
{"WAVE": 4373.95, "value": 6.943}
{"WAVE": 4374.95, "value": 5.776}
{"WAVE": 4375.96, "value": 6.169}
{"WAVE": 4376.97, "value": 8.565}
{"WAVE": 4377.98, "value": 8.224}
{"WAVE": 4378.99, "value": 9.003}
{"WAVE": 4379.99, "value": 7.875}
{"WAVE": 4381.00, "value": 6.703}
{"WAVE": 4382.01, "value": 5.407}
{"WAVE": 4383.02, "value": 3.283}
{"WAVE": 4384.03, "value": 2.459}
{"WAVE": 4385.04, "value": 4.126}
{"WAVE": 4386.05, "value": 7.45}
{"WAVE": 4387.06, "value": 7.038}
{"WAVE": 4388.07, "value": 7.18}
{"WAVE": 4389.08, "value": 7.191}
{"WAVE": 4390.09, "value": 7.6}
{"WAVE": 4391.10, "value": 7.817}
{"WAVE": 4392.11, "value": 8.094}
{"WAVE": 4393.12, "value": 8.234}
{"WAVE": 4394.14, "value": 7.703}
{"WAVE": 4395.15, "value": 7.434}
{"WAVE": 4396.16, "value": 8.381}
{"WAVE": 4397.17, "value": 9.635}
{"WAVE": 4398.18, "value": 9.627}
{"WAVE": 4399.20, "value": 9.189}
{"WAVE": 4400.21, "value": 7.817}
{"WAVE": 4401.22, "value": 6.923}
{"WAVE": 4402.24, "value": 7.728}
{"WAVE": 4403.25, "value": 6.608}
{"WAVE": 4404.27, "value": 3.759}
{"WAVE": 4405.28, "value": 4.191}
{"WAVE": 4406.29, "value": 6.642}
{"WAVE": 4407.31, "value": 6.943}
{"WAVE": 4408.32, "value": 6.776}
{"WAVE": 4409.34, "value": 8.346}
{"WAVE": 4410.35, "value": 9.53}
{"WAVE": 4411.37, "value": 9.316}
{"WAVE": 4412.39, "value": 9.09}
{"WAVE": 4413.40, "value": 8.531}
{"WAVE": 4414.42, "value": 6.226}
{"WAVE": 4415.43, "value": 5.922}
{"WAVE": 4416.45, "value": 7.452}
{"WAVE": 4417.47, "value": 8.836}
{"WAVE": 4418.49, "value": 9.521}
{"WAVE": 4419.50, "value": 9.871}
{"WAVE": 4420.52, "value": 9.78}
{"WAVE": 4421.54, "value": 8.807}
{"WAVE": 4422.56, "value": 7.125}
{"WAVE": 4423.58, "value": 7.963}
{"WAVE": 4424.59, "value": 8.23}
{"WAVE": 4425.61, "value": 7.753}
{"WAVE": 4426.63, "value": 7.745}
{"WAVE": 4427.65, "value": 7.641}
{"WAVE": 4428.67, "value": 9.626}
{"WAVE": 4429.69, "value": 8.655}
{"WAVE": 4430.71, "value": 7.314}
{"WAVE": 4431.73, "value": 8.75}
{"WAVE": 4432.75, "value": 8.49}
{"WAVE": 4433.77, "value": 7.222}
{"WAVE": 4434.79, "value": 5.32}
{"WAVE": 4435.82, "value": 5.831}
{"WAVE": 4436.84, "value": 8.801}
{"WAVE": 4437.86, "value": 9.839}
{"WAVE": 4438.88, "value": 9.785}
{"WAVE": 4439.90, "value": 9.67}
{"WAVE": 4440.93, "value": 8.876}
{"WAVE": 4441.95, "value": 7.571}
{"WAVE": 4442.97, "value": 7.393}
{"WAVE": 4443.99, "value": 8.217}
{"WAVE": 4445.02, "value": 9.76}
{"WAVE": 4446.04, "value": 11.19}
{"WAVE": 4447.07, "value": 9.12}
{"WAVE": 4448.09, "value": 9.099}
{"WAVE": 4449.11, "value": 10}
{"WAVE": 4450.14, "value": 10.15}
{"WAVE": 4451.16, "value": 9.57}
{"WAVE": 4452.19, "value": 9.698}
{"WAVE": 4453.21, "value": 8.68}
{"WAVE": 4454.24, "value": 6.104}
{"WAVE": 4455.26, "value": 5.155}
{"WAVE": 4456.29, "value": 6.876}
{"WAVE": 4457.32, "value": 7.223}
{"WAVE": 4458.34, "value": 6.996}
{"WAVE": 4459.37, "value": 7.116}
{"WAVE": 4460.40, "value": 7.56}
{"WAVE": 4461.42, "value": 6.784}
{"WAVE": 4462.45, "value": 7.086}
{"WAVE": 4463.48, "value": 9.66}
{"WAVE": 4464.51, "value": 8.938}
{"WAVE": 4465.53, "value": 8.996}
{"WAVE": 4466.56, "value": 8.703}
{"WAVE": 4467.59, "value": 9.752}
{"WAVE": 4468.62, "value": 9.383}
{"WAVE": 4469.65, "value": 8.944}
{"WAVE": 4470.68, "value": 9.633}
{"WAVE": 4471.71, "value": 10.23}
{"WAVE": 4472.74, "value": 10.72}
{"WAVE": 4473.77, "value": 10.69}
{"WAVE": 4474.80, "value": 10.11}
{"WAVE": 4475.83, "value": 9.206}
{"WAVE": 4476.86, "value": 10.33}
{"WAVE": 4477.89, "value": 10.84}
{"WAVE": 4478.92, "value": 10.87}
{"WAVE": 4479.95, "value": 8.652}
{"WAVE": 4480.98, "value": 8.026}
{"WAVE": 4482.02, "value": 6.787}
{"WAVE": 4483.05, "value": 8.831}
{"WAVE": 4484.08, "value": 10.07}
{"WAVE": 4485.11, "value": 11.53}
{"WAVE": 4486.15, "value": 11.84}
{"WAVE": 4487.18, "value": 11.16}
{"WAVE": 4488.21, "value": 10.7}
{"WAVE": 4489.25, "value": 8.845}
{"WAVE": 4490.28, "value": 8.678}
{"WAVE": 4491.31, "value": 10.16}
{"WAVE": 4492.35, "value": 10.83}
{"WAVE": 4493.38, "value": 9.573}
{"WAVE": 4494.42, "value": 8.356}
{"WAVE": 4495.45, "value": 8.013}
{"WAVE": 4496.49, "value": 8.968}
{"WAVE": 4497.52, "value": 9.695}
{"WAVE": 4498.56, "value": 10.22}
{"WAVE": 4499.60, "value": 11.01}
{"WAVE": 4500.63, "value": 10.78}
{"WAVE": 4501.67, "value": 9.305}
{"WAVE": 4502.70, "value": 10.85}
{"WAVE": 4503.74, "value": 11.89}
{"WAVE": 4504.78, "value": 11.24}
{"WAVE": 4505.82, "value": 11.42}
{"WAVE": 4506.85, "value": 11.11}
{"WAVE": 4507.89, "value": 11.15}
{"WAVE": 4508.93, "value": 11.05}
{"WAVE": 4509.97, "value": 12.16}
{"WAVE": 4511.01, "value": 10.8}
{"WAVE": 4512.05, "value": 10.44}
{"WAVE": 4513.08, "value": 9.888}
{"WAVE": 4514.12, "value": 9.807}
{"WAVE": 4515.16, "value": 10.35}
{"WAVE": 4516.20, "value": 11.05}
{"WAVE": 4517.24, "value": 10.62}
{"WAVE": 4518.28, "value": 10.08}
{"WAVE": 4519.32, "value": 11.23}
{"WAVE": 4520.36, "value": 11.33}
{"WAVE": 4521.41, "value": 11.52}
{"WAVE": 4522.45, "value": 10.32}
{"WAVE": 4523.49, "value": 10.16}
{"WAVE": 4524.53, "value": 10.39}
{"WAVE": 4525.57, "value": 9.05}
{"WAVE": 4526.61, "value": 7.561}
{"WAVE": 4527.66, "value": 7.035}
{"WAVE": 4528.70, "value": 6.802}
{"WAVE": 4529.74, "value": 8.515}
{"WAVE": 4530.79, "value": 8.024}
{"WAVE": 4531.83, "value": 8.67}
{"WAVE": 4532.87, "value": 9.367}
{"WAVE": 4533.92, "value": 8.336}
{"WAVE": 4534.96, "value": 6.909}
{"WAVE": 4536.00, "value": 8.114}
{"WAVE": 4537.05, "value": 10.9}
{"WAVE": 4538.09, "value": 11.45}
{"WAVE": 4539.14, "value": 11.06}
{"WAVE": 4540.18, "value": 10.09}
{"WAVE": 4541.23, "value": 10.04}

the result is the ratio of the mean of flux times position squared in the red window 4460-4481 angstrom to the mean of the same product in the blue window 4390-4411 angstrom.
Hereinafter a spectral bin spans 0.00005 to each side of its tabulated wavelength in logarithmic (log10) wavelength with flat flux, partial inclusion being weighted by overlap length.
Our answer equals 1.3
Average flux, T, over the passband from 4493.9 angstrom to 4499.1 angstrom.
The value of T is 9.05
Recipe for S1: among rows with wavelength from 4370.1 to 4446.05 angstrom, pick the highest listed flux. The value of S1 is 11.19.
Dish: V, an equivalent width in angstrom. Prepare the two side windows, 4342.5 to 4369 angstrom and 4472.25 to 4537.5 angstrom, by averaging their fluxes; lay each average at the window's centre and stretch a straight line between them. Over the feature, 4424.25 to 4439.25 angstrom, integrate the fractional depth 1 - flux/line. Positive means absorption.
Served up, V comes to 1.8 angstrom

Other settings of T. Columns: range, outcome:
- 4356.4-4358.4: 8.99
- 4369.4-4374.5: 8.24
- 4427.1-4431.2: 8.31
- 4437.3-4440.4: 9.77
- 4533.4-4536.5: 7.8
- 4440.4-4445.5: 8.35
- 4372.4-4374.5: 7.35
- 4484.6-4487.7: 11.5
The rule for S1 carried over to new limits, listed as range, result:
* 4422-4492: 11.84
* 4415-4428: 9.871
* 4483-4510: 12.16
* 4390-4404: 9.635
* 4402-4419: 9.53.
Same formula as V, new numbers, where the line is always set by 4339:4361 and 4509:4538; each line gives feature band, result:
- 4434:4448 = 0.33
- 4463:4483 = -0.83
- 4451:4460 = 1.52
